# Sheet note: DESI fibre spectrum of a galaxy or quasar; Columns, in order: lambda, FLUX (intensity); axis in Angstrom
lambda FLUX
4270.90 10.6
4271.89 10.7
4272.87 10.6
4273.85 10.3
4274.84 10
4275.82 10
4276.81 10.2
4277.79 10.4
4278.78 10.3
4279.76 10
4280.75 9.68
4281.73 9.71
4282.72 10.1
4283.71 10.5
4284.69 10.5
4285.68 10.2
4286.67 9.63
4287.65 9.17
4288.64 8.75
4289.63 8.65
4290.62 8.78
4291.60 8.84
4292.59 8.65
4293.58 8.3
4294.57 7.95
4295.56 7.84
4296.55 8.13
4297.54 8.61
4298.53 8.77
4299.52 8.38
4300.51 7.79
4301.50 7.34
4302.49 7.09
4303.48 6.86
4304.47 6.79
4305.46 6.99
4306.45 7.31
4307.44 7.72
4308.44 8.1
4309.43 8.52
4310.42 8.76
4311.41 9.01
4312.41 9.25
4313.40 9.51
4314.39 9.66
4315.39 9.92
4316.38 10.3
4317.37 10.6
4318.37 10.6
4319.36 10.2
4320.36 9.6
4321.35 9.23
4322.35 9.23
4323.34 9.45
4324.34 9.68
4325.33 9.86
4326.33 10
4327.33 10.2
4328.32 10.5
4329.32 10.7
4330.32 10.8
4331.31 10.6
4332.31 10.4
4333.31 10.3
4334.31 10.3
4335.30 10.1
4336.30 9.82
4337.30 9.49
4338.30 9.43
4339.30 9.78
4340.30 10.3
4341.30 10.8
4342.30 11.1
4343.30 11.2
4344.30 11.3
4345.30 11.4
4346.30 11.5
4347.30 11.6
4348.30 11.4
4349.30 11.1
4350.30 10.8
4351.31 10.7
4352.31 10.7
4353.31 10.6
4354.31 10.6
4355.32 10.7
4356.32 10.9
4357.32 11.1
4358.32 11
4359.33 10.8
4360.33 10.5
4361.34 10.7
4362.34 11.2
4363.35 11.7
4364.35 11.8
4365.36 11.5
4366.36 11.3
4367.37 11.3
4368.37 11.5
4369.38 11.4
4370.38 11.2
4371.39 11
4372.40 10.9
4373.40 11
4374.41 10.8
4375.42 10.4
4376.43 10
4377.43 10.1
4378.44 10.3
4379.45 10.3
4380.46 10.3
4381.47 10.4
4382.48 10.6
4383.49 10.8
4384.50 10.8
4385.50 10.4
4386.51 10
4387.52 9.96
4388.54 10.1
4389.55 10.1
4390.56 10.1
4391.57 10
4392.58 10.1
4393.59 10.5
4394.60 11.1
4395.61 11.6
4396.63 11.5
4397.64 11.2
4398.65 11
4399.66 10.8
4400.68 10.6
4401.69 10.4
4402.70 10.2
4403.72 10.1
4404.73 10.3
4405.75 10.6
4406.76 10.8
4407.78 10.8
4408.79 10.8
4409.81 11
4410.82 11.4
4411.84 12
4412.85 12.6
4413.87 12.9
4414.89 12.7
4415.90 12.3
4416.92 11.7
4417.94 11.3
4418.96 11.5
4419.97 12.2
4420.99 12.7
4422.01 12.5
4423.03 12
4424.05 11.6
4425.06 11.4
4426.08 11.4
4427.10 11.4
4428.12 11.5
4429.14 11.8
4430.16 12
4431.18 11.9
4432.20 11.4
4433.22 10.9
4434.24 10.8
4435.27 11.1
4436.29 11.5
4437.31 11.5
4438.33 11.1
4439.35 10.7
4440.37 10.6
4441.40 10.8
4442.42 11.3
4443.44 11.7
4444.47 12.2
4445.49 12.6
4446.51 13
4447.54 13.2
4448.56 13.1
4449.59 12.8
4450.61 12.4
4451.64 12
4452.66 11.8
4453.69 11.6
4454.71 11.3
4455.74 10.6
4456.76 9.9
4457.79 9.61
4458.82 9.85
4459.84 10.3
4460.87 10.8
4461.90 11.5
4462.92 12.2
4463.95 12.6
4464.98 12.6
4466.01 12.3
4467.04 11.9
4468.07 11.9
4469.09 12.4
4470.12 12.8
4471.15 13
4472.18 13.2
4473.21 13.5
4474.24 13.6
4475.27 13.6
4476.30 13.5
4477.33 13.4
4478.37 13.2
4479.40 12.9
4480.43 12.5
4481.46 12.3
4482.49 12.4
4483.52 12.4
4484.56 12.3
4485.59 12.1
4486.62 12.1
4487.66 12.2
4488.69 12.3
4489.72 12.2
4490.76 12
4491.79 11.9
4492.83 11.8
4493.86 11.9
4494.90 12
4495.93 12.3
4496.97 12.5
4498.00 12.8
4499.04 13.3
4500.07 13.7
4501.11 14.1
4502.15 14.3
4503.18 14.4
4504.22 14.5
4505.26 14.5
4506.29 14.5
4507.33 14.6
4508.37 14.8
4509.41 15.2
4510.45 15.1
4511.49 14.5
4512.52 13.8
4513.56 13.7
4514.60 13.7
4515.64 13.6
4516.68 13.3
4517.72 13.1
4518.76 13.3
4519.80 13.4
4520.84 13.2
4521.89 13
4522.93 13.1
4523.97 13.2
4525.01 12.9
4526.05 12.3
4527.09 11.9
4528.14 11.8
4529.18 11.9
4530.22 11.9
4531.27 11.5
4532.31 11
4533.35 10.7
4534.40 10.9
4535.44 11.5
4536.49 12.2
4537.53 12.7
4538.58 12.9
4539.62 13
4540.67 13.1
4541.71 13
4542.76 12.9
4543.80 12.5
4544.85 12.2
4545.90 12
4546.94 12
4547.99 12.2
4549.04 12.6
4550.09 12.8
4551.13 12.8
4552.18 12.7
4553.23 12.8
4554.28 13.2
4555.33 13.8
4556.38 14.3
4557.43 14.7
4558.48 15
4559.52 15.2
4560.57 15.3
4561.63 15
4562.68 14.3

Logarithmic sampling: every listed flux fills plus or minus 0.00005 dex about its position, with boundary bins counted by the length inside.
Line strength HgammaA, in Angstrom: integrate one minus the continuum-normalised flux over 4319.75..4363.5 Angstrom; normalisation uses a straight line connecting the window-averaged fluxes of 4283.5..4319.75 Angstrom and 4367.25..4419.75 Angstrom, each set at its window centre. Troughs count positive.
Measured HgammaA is -3.80 Angstrom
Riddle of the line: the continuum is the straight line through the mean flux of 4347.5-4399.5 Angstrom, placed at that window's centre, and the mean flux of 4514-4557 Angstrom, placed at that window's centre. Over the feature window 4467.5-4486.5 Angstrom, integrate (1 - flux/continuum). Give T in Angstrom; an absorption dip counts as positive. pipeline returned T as -1.37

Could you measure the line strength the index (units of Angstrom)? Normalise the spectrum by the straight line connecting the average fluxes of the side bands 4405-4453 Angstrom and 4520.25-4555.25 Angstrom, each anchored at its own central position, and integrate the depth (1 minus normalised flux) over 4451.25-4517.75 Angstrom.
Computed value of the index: -3.6 Angstrom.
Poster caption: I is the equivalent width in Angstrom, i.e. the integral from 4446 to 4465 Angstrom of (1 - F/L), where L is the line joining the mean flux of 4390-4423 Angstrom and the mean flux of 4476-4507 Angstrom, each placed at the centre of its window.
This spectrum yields 0.9 Angstrom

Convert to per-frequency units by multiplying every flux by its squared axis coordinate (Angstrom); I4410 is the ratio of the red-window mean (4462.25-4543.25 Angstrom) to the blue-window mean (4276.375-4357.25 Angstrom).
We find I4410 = 1.5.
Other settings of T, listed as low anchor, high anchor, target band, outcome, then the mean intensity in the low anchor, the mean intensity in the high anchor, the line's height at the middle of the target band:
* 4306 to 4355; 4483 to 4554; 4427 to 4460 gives 0.7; 10.1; 12.8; 11.7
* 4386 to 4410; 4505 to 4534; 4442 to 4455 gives -0.7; 10.6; 13.2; 11.6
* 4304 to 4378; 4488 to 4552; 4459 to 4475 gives -0.2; 10.3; 12.9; 12.1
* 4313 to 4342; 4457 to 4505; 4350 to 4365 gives -0.6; 10.1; 12.5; 10.5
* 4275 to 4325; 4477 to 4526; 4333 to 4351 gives -1.4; 9.04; 13.2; 9.91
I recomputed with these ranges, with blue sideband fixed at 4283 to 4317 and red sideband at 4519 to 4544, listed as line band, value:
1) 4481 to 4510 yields -3.1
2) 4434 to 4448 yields -0.9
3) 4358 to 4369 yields -1.8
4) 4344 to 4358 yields -2.3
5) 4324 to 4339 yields -1.7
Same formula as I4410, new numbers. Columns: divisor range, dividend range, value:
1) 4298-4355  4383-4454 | 1.22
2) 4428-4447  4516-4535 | 1.12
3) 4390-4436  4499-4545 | 1.22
